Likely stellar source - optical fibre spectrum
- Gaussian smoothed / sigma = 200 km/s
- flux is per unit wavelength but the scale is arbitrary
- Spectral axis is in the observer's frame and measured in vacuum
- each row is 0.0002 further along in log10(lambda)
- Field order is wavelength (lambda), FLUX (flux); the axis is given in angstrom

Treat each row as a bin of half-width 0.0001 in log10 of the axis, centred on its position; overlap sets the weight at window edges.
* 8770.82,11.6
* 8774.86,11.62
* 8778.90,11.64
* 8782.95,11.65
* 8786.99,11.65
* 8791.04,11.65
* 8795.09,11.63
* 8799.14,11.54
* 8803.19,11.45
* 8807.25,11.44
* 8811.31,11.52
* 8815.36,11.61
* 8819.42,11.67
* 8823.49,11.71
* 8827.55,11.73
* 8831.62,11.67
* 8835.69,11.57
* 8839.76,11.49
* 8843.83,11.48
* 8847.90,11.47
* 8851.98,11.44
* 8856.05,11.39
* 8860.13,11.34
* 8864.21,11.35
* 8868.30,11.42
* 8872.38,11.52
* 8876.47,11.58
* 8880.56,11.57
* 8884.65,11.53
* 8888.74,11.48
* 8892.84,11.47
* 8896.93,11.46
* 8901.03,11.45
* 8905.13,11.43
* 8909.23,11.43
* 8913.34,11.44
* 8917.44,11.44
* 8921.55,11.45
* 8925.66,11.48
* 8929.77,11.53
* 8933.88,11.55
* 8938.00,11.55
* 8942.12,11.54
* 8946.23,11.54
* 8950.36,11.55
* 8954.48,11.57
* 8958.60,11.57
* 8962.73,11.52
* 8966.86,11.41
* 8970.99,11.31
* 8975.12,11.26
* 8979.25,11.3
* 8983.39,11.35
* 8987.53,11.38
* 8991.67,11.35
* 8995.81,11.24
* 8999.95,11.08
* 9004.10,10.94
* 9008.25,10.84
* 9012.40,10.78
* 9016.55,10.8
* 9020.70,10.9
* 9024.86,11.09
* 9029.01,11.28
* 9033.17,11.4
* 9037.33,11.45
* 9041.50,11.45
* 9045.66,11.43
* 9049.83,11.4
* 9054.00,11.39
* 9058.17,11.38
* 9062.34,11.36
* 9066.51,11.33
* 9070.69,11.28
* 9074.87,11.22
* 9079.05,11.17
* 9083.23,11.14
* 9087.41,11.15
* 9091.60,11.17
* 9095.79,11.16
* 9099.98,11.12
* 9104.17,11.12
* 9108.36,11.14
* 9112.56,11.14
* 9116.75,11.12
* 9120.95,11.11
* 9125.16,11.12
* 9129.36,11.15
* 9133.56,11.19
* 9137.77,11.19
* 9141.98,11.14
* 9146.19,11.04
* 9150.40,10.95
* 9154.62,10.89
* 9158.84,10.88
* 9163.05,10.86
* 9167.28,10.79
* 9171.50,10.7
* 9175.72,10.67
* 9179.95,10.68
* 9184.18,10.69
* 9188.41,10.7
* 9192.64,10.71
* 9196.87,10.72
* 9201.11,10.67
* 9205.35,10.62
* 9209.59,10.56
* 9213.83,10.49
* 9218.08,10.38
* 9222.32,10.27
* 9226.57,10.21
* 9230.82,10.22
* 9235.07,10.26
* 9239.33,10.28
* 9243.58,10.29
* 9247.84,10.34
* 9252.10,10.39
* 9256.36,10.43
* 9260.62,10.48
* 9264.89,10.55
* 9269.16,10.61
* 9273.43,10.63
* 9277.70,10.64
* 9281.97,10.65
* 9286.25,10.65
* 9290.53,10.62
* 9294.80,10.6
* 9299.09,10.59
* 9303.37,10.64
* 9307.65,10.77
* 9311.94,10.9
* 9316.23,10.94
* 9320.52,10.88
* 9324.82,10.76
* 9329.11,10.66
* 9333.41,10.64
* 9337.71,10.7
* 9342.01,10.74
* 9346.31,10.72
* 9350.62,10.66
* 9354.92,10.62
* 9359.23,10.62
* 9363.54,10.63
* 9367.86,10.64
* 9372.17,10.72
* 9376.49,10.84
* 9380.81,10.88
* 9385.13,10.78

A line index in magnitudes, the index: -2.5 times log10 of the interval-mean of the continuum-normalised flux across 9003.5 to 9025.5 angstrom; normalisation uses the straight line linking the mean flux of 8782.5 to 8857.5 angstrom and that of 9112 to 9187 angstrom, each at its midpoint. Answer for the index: 0.033 mag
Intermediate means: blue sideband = 11.6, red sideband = 11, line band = 10.9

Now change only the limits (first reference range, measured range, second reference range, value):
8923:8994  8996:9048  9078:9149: 0.02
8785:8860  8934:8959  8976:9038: -0.03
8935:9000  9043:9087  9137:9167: -0.01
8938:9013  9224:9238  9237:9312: 0.04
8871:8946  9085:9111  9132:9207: -0.01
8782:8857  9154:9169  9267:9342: 0.01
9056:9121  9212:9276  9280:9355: 0.05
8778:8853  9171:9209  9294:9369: 0.03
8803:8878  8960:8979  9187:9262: -0.02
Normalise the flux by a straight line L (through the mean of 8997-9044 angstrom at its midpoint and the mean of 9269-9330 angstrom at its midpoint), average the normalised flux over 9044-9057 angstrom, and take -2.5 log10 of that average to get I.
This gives -0.03 mag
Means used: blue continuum 11.1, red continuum 10.7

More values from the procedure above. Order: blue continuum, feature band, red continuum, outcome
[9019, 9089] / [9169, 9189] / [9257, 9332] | 0.028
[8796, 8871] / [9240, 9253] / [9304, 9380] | 0.056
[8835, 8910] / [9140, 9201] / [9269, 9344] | 0.013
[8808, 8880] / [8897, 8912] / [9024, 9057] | 0.004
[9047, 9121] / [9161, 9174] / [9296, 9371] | 0.027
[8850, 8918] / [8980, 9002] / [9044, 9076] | 0.011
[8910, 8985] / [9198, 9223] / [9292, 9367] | 0.043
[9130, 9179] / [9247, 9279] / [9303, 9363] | 0.031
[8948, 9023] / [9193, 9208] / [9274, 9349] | 0.022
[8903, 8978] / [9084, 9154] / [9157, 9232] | -0.025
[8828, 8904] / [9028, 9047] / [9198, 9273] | -0.040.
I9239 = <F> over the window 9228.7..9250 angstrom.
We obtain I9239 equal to 10.3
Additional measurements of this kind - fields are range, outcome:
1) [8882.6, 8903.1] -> 11.5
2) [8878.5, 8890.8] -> 11.5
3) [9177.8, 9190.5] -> 10.7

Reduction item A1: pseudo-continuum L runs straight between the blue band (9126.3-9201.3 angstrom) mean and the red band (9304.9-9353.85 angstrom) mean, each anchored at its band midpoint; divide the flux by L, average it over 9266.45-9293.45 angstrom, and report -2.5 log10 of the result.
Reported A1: 0.016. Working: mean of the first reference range 10.9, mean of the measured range 10.6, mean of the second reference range 10.8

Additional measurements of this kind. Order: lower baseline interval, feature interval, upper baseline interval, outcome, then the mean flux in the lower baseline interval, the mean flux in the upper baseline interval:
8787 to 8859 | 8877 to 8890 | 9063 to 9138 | -0.006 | 11.6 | 11.2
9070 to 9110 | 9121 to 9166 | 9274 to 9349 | 0.002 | 11.2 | 10.7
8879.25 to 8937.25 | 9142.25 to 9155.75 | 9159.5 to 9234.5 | -0.026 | 11.5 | 10.6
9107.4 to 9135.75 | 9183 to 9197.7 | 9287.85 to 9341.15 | 0.028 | 11.1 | 10.7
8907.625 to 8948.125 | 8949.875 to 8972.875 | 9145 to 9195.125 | -0.008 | 11.5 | 10.8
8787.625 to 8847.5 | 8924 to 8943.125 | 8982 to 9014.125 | -0.023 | 11.6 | 11.1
